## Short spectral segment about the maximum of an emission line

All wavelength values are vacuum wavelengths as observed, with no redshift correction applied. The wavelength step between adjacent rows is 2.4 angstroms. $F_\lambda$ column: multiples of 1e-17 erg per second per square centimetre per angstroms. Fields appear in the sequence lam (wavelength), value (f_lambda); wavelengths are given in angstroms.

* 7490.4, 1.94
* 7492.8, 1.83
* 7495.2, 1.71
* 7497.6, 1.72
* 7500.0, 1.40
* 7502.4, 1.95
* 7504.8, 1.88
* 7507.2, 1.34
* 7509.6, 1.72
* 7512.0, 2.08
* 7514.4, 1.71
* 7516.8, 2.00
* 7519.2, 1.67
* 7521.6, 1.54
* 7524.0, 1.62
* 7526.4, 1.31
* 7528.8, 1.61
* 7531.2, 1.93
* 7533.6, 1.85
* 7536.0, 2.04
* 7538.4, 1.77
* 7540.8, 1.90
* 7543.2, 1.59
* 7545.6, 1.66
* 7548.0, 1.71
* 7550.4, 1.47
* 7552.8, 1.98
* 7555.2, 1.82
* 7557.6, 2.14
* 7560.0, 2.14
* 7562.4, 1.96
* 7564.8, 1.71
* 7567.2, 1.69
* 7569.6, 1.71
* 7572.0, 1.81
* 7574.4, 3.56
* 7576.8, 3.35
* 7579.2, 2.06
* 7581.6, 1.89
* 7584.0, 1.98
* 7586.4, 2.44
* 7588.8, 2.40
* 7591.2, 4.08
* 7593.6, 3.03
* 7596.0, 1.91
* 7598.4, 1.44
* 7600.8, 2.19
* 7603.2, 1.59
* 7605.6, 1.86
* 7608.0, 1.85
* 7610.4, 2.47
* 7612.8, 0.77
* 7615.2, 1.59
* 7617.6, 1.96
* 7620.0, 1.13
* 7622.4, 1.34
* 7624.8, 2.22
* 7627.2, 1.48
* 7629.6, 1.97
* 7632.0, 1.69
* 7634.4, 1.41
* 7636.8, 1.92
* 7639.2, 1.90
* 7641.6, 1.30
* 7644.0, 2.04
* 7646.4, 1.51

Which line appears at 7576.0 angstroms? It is [S II]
